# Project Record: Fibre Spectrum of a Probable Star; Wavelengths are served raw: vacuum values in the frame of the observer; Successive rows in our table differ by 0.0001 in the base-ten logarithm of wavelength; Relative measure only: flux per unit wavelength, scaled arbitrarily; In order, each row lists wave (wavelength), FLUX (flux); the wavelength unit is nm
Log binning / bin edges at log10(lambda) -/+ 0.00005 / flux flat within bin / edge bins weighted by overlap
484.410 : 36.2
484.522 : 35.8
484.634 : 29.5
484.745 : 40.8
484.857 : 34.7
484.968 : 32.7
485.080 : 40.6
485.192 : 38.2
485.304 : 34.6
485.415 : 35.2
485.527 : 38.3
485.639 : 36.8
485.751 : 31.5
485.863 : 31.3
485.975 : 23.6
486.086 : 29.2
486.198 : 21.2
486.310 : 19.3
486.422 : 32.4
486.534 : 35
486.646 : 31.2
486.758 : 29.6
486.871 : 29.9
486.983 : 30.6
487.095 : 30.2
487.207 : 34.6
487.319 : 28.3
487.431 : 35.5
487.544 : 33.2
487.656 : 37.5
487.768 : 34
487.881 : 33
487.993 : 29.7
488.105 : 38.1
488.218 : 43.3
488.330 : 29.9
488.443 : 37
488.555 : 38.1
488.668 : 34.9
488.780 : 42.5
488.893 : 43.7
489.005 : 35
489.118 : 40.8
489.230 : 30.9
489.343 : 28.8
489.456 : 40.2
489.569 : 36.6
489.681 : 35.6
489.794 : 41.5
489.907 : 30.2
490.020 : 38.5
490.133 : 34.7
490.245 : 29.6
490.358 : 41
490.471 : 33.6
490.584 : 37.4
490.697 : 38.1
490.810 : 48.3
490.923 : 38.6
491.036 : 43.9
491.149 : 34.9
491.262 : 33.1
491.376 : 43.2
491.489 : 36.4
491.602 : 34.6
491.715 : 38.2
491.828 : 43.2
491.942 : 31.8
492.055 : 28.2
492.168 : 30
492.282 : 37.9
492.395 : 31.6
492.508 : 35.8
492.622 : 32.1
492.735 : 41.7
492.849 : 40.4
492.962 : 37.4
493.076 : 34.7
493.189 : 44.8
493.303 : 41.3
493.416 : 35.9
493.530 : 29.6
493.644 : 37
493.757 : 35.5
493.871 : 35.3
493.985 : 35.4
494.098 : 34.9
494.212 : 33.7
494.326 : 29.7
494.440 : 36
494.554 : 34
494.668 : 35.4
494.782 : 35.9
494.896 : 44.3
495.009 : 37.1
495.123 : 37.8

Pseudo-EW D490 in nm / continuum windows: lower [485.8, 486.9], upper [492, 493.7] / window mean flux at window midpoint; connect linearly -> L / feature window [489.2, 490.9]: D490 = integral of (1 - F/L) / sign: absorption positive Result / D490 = -0.200 nm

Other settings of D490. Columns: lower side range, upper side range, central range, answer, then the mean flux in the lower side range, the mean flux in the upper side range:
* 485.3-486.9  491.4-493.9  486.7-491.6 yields -0.406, 30.5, 36.2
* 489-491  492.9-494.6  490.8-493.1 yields -0.034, 36.8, 35.7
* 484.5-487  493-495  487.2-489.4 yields -0.133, 32.2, 36.1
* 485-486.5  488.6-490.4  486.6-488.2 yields 0.051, 31.8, 36.5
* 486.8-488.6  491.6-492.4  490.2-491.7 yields -0.154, 33.9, 34.6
